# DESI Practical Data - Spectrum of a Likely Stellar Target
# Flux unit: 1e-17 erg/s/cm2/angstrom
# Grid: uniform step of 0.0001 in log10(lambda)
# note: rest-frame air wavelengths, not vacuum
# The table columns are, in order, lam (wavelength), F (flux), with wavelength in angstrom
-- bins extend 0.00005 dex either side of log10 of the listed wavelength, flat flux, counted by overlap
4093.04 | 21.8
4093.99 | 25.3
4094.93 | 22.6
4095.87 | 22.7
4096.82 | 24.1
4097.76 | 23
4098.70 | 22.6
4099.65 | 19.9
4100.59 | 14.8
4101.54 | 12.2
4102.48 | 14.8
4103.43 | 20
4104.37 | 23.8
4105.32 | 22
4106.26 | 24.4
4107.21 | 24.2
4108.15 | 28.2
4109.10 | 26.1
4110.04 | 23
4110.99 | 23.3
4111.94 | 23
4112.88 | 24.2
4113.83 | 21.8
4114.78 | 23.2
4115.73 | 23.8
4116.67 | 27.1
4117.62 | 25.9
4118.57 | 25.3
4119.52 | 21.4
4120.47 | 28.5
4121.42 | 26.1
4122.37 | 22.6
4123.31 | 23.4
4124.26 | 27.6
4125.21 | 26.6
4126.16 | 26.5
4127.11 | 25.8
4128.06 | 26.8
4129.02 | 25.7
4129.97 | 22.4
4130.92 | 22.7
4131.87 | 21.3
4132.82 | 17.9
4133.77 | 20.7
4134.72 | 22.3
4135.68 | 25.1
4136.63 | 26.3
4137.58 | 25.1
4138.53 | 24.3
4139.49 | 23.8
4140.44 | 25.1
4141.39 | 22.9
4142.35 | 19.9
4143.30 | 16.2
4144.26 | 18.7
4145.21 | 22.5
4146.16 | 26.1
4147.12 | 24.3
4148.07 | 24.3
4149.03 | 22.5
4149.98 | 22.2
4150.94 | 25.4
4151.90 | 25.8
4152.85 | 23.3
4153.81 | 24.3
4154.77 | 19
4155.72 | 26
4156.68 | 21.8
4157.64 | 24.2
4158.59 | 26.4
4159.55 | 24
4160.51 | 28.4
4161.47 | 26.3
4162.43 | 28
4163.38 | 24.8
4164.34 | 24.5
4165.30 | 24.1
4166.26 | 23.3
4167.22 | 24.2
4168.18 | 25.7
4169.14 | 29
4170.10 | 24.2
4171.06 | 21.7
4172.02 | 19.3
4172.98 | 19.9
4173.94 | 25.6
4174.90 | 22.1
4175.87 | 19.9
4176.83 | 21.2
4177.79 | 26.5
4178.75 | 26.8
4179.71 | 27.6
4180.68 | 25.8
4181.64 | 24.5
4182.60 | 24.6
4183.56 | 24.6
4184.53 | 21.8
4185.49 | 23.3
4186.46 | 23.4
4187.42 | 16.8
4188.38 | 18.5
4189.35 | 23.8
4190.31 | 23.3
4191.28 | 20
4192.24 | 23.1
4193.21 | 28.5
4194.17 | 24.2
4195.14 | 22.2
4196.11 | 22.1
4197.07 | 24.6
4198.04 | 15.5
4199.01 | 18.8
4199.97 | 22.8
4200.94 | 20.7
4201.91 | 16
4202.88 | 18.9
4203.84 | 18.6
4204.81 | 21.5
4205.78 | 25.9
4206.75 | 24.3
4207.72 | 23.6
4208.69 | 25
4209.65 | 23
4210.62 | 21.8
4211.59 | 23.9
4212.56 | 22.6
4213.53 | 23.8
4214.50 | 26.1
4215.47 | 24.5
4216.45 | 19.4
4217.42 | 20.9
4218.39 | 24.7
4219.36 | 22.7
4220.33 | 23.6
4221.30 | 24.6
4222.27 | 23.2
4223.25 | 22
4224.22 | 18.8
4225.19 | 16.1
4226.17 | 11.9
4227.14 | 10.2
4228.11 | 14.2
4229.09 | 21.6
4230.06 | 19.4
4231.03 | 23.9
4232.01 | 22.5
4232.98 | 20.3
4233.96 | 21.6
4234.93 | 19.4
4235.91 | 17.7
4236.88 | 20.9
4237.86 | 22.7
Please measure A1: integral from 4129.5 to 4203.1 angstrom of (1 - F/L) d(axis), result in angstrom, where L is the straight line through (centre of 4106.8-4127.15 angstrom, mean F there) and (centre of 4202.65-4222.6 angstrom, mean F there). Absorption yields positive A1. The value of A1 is 2.6 angstrom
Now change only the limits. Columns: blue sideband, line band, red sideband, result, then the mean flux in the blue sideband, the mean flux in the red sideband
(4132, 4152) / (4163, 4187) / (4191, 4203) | -2.10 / 22.8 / 21.4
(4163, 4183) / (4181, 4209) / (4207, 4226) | 1.40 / 24.1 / 22.5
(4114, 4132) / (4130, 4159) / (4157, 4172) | 2.29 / 24.9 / 25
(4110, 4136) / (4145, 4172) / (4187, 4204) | -2.20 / 24.1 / 21.1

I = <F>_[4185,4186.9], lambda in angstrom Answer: 23.3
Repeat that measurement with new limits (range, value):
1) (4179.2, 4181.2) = 26.6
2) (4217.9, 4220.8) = 23.7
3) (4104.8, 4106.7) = 23.2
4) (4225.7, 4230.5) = 15.4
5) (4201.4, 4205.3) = 18.8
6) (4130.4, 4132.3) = 22.1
